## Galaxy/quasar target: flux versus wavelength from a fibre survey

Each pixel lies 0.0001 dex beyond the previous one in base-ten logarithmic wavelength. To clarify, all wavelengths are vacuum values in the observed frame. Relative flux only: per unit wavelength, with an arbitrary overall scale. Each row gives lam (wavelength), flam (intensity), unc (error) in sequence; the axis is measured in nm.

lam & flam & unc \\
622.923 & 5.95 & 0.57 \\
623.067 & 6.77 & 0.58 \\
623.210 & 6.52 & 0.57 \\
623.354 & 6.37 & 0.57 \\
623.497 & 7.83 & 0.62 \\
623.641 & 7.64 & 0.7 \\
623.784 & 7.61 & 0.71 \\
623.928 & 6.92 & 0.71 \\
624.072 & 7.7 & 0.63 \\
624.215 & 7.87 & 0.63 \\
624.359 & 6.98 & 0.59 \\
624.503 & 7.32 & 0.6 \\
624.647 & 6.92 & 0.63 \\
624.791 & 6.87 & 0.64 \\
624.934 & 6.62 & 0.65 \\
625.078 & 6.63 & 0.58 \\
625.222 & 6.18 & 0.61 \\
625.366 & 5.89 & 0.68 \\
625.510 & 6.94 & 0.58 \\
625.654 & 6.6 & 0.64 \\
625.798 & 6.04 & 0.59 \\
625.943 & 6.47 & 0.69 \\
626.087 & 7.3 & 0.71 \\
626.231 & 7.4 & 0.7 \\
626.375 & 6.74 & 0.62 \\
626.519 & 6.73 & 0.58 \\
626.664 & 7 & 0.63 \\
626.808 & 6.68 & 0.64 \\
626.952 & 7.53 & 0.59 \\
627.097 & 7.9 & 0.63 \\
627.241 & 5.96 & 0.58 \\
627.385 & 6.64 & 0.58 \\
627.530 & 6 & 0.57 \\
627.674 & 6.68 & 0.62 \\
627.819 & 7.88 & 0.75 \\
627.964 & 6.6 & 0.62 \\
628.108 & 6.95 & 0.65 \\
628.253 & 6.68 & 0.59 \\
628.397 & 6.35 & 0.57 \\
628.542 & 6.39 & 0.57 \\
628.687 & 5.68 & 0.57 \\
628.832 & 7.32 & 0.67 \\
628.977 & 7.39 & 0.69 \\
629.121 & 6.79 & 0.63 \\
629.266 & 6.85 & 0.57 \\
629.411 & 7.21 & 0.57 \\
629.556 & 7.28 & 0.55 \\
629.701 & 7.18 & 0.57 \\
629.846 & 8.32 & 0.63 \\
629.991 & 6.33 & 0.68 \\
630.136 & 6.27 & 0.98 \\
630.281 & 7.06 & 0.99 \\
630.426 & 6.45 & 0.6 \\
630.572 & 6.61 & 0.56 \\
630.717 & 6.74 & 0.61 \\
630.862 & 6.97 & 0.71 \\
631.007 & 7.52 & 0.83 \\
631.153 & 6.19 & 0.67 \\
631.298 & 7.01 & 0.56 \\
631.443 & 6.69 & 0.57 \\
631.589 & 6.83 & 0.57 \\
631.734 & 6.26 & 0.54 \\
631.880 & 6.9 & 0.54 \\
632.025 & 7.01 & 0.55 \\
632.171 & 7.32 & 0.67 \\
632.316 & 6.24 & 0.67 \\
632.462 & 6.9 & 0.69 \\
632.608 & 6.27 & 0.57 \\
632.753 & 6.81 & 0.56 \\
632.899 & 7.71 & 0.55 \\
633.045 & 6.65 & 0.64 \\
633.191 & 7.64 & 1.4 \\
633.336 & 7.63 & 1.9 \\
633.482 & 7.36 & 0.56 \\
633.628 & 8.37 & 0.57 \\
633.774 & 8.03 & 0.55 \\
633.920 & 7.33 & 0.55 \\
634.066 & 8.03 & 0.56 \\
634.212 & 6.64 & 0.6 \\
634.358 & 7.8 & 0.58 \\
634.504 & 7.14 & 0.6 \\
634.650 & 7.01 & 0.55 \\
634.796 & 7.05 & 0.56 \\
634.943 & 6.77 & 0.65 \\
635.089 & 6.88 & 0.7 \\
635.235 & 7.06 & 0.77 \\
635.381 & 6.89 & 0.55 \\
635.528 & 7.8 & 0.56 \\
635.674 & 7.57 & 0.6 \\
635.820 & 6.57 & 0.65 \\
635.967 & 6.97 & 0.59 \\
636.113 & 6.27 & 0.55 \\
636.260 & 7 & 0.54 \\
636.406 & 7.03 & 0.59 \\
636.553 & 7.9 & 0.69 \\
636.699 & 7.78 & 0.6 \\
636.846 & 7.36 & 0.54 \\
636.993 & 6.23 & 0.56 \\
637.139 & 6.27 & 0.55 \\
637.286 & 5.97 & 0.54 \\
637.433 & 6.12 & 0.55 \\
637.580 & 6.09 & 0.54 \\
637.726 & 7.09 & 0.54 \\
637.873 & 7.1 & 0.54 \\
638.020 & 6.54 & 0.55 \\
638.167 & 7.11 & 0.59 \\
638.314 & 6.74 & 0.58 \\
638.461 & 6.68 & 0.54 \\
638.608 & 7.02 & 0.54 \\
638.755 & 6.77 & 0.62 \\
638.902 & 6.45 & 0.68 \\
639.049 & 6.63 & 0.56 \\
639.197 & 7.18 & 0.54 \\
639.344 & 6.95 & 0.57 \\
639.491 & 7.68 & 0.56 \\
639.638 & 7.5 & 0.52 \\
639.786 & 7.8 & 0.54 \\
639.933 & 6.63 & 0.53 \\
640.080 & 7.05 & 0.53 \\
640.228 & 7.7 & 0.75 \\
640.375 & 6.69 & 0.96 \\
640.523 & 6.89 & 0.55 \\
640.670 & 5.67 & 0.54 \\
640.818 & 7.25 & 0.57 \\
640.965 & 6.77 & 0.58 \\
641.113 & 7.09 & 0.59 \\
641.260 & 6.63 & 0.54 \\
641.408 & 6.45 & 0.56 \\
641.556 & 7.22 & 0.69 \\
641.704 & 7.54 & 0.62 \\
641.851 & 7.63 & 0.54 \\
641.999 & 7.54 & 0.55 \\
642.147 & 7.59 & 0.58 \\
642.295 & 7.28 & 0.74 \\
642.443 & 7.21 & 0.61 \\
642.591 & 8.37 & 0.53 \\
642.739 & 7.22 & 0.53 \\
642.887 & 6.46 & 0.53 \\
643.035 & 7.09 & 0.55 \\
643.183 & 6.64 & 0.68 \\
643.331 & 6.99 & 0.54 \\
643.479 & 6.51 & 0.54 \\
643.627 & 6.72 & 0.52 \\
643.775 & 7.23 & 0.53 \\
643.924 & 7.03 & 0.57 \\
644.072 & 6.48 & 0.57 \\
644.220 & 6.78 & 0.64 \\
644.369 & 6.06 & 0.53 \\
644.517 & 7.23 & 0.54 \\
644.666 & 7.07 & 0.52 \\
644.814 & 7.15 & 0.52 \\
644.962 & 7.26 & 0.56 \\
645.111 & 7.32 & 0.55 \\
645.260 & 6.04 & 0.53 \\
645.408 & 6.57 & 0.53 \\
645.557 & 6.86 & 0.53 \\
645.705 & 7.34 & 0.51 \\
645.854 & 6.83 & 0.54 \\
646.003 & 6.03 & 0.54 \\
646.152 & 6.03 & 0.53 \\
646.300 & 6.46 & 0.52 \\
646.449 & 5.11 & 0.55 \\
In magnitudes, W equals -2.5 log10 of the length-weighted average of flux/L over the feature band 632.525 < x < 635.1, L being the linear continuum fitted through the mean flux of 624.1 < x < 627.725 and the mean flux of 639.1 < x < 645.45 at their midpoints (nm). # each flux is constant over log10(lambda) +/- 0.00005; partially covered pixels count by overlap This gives -0.06 mag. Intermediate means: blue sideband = 6.81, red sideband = 7.03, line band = 7.29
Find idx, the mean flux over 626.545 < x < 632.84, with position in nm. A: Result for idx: 6.83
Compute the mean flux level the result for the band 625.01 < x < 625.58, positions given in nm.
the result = 6.41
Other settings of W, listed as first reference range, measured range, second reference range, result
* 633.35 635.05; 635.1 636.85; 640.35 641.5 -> 0.01 mag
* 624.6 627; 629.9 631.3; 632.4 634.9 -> 0.06 mag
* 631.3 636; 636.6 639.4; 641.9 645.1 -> 0.05 mag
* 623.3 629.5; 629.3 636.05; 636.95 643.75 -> -0.02 mag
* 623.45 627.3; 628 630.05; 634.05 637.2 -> 0.02 mag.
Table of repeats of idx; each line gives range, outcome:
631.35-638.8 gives 7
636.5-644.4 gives 6.95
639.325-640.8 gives 7.07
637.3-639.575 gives 6.79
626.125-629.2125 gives 6.83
